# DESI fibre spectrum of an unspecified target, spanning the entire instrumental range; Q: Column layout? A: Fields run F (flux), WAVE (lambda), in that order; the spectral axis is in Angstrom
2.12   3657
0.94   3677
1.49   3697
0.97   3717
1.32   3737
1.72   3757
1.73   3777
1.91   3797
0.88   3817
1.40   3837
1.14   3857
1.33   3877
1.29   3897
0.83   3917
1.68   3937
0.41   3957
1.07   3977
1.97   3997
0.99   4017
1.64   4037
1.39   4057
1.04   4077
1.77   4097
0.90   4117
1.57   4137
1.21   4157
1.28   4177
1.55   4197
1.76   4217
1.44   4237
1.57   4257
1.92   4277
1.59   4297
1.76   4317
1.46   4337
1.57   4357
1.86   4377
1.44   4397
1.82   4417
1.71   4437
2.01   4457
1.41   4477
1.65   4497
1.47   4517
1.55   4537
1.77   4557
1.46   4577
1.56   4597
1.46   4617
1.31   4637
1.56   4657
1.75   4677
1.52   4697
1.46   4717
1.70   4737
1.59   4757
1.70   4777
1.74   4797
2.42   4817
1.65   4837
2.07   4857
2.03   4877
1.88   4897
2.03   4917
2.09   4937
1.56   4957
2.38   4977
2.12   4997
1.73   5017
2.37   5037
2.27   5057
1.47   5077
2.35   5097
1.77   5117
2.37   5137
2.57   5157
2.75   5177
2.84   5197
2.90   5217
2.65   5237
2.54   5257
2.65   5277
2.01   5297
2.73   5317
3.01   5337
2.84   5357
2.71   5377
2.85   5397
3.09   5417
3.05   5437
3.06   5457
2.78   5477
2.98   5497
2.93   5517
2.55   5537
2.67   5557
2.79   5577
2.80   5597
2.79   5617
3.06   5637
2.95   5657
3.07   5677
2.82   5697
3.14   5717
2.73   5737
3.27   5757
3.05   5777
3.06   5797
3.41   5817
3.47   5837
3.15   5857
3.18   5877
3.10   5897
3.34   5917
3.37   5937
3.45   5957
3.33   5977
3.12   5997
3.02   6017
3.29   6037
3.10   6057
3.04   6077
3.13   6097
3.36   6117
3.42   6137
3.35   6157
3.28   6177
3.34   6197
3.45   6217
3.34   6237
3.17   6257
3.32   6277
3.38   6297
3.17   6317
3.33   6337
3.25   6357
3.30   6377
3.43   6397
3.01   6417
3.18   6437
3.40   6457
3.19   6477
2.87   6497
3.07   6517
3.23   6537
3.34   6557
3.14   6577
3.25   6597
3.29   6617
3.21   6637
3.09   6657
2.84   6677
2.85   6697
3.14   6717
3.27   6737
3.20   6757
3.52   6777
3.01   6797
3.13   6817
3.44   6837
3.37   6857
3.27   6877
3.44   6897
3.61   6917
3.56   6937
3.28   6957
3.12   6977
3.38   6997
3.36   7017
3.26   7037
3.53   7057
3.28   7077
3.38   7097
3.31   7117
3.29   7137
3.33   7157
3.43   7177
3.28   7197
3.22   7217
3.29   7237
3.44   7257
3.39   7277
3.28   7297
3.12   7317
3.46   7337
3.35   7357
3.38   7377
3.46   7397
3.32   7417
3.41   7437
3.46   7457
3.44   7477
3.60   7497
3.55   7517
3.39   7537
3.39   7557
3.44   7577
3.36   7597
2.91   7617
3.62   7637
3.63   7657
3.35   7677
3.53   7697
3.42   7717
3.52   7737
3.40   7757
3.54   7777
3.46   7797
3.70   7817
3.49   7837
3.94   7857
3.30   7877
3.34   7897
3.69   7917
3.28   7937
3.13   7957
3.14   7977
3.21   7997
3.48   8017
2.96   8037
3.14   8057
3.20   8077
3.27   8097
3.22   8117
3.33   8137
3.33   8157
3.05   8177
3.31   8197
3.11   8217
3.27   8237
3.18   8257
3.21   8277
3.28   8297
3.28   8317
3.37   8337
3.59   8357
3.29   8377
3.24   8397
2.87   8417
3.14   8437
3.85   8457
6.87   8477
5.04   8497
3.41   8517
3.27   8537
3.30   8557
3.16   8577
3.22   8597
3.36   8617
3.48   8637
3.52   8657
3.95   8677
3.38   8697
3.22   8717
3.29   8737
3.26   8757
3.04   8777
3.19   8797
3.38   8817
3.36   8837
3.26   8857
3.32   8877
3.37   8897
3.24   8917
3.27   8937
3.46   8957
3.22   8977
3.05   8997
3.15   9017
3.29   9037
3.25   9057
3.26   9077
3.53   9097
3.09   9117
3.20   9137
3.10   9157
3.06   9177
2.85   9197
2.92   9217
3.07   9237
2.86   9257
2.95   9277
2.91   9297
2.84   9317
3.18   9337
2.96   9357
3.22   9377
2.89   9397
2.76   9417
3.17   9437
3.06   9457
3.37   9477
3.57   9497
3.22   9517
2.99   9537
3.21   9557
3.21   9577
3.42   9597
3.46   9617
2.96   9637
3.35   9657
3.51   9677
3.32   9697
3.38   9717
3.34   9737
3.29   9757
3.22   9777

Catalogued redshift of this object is 0.290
